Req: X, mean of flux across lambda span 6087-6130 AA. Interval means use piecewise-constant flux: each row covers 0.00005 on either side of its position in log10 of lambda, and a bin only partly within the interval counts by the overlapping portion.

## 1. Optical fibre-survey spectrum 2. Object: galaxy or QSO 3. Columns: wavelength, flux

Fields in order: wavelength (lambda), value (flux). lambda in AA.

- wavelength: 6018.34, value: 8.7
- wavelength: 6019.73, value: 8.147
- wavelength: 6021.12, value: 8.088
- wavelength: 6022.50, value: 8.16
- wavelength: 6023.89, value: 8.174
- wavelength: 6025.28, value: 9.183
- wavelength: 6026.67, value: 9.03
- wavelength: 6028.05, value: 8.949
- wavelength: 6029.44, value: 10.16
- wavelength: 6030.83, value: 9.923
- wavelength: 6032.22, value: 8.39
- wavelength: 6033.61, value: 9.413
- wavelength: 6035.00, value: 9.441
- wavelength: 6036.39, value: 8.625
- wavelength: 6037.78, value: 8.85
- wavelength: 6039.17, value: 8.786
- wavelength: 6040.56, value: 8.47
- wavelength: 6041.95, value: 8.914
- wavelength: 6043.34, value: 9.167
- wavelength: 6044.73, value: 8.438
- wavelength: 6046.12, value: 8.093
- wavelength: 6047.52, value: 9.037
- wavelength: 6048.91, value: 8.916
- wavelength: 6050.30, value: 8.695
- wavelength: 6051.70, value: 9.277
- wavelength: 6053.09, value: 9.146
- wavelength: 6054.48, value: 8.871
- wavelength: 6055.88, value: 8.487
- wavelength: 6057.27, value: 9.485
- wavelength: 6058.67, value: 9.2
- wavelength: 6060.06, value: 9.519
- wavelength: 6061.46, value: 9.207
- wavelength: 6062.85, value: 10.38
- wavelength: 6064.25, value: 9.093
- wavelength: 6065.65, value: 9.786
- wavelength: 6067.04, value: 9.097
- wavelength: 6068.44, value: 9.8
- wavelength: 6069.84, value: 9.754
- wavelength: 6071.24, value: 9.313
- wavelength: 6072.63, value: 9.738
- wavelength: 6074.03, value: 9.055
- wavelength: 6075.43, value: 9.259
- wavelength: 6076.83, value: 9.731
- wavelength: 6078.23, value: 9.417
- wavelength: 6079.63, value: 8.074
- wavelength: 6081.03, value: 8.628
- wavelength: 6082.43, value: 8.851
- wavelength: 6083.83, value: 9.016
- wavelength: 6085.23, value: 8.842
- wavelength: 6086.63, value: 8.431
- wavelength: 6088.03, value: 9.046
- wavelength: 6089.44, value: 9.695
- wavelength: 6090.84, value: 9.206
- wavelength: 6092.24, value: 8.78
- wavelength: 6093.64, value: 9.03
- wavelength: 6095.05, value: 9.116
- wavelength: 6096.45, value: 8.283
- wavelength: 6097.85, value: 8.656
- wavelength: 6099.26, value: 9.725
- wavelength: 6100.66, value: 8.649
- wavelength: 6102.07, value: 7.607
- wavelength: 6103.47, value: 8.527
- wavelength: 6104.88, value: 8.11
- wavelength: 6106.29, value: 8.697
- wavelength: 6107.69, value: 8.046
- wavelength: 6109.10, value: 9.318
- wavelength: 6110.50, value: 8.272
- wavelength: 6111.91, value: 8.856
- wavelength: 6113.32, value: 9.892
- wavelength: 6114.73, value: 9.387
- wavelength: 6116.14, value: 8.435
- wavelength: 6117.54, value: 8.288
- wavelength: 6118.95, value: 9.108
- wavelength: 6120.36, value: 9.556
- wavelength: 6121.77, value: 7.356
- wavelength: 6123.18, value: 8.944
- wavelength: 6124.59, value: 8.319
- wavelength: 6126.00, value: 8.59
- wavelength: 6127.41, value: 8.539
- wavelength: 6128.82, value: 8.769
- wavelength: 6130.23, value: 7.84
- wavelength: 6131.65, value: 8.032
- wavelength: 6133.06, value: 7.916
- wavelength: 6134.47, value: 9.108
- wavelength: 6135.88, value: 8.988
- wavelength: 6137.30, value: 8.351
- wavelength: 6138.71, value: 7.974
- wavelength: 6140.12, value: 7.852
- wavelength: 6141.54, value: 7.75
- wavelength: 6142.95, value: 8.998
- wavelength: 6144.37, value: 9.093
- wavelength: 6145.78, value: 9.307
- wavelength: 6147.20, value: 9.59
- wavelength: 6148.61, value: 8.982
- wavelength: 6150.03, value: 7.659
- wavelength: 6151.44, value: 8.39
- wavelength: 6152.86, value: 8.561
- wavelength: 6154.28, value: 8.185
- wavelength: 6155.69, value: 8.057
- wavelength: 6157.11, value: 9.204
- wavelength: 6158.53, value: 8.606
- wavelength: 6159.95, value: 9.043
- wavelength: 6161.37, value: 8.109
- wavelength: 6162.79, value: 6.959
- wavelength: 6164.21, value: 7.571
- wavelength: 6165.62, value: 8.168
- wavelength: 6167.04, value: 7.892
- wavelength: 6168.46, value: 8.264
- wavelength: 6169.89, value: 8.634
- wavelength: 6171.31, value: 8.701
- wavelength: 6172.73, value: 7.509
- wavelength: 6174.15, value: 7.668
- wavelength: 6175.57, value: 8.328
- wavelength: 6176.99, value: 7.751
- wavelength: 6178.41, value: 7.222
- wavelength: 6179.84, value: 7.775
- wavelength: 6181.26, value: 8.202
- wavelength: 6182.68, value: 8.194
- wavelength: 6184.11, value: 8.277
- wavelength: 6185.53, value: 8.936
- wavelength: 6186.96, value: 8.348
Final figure 8.75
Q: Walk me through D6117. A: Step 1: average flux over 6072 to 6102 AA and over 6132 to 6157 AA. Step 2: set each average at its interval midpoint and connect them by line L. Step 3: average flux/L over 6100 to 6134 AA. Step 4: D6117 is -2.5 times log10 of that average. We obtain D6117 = 0.02 mag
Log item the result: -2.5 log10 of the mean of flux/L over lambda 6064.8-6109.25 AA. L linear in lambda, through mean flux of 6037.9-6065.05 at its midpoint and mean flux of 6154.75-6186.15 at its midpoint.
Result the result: -0.027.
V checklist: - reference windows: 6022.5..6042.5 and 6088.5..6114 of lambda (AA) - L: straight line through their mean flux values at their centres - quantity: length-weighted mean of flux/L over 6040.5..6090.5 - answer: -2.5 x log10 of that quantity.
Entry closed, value -0.026 mag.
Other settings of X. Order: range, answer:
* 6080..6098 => 8.89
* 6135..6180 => 8.29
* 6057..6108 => 9.05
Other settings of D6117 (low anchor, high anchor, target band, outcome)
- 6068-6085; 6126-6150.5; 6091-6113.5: 0.03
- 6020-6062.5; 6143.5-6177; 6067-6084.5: -0.05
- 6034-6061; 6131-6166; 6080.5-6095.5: -0.03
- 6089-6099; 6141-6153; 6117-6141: 0.05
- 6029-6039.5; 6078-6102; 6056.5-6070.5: -0.06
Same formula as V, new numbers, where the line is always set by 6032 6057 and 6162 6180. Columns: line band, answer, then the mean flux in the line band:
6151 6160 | -0.07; 8.54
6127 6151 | -0.05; 8.51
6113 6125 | -0.06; 8.79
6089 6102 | -0.06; 8.93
